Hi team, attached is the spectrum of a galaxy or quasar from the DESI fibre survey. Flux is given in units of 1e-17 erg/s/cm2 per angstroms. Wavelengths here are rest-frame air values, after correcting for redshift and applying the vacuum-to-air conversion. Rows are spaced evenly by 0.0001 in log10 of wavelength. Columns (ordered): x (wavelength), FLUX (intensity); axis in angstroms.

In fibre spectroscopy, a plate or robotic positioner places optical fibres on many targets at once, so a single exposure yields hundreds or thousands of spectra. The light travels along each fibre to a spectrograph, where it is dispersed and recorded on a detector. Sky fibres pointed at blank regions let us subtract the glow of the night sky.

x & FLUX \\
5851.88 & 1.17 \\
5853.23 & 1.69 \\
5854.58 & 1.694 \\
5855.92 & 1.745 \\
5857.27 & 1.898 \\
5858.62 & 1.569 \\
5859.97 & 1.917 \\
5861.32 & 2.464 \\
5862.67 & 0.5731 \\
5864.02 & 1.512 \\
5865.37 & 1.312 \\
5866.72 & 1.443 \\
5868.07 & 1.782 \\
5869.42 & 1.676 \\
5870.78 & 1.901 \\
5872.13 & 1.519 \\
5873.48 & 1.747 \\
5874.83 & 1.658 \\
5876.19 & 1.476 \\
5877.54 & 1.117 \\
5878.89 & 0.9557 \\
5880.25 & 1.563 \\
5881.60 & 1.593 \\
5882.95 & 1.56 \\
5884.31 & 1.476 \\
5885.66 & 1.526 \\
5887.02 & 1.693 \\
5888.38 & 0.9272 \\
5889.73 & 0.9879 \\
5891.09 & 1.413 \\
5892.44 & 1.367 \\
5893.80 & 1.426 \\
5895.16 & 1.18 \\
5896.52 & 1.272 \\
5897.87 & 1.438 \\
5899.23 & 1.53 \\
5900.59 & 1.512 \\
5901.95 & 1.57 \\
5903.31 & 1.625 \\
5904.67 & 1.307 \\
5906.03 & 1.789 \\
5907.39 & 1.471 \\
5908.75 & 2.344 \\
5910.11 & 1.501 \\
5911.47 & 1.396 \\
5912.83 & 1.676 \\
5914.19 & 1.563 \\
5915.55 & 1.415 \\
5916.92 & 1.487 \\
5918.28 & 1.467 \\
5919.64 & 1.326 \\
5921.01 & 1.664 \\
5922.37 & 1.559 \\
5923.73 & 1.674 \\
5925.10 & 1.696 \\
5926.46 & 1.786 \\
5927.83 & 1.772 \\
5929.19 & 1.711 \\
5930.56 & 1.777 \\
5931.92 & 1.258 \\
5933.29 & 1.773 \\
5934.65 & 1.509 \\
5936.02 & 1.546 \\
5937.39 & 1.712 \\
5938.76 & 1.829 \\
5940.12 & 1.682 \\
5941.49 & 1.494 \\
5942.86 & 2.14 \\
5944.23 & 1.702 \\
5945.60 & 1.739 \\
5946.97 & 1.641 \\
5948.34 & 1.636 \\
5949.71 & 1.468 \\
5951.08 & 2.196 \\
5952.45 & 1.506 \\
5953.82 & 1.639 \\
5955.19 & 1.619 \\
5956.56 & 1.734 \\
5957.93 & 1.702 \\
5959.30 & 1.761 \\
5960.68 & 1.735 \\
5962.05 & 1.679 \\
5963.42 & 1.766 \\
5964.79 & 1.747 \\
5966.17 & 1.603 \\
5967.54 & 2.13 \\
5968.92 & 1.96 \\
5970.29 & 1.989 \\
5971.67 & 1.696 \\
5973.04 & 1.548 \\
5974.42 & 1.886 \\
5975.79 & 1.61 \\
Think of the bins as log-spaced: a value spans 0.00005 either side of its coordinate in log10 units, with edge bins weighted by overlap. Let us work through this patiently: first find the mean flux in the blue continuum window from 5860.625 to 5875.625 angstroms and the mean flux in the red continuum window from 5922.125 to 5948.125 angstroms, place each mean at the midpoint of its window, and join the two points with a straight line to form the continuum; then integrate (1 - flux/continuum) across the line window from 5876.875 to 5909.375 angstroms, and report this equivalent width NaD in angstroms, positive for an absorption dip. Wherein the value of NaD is 3.8 angstroms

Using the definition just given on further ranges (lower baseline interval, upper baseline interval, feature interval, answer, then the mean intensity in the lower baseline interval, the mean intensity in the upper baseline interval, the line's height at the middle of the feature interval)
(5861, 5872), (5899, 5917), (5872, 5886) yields 0.8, 1.55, 1.59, 1.56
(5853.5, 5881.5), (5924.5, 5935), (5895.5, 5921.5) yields 1.5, 1.58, 1.67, 1.64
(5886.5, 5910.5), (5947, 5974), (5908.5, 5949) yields -1.1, 1.46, 1.74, 1.6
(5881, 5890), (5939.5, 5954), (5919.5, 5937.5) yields -0.1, 1.41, 1.71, 1.62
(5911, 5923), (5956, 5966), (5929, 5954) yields -0.8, 1.51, 1.73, 1.63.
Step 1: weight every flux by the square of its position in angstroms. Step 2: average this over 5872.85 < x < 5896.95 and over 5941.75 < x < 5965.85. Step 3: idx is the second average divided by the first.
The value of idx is 1.3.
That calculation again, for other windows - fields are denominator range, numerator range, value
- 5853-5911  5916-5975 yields 1.13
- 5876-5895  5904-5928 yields 1.19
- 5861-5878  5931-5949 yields 1.11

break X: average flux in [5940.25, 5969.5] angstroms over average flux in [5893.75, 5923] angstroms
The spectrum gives 1.1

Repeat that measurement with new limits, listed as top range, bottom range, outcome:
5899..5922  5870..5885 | 1.04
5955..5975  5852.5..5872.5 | 1.08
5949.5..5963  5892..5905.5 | 1.20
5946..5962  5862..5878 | 1.14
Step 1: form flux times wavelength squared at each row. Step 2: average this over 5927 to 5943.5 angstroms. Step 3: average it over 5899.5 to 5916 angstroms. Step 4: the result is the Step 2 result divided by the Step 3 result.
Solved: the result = 1.1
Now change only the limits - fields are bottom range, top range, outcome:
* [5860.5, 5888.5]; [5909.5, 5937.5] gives 1.06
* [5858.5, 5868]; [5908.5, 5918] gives 1.04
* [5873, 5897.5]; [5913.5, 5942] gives 1.18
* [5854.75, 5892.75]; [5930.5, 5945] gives 1.13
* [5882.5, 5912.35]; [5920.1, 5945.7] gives 1.16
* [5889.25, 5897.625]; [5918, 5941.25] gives 1.28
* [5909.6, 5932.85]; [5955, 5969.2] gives 1.14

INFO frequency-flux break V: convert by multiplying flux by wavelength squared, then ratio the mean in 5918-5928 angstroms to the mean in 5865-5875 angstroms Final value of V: 1.00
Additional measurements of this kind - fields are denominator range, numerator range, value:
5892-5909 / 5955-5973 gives 1.20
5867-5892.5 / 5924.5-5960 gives 1.17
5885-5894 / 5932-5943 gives 1.27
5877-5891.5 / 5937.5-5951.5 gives 1.32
